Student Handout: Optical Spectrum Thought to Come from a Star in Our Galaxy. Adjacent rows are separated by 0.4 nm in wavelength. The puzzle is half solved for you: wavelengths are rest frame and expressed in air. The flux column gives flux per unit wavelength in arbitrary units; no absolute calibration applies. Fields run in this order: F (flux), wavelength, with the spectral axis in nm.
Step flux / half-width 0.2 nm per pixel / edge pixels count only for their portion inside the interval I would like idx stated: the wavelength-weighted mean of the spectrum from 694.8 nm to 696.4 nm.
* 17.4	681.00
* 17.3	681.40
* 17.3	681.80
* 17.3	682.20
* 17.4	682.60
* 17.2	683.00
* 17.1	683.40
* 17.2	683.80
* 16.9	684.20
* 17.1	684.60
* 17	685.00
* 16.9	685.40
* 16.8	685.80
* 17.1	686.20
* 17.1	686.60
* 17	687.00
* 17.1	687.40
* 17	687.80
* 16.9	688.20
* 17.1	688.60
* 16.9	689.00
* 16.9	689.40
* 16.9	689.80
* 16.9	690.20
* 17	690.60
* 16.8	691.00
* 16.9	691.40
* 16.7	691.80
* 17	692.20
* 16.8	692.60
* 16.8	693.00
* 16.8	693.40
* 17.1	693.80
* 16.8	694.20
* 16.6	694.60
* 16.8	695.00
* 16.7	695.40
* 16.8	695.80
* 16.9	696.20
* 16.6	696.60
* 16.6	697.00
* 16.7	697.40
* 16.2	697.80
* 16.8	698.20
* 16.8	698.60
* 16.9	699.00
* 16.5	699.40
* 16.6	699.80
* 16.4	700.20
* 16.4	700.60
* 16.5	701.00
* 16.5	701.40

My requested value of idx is 16.8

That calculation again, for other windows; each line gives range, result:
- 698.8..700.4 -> 16.6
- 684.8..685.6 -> 17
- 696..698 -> 16.6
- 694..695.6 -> 16.7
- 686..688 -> 17.1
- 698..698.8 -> 16.8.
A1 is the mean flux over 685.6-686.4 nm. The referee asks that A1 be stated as 16.9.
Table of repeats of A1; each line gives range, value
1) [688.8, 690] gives 16.9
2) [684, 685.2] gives 17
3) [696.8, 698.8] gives 16.6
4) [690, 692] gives 16.9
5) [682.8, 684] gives 17.2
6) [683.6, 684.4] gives 17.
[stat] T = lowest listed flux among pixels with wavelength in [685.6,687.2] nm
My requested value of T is 16.8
